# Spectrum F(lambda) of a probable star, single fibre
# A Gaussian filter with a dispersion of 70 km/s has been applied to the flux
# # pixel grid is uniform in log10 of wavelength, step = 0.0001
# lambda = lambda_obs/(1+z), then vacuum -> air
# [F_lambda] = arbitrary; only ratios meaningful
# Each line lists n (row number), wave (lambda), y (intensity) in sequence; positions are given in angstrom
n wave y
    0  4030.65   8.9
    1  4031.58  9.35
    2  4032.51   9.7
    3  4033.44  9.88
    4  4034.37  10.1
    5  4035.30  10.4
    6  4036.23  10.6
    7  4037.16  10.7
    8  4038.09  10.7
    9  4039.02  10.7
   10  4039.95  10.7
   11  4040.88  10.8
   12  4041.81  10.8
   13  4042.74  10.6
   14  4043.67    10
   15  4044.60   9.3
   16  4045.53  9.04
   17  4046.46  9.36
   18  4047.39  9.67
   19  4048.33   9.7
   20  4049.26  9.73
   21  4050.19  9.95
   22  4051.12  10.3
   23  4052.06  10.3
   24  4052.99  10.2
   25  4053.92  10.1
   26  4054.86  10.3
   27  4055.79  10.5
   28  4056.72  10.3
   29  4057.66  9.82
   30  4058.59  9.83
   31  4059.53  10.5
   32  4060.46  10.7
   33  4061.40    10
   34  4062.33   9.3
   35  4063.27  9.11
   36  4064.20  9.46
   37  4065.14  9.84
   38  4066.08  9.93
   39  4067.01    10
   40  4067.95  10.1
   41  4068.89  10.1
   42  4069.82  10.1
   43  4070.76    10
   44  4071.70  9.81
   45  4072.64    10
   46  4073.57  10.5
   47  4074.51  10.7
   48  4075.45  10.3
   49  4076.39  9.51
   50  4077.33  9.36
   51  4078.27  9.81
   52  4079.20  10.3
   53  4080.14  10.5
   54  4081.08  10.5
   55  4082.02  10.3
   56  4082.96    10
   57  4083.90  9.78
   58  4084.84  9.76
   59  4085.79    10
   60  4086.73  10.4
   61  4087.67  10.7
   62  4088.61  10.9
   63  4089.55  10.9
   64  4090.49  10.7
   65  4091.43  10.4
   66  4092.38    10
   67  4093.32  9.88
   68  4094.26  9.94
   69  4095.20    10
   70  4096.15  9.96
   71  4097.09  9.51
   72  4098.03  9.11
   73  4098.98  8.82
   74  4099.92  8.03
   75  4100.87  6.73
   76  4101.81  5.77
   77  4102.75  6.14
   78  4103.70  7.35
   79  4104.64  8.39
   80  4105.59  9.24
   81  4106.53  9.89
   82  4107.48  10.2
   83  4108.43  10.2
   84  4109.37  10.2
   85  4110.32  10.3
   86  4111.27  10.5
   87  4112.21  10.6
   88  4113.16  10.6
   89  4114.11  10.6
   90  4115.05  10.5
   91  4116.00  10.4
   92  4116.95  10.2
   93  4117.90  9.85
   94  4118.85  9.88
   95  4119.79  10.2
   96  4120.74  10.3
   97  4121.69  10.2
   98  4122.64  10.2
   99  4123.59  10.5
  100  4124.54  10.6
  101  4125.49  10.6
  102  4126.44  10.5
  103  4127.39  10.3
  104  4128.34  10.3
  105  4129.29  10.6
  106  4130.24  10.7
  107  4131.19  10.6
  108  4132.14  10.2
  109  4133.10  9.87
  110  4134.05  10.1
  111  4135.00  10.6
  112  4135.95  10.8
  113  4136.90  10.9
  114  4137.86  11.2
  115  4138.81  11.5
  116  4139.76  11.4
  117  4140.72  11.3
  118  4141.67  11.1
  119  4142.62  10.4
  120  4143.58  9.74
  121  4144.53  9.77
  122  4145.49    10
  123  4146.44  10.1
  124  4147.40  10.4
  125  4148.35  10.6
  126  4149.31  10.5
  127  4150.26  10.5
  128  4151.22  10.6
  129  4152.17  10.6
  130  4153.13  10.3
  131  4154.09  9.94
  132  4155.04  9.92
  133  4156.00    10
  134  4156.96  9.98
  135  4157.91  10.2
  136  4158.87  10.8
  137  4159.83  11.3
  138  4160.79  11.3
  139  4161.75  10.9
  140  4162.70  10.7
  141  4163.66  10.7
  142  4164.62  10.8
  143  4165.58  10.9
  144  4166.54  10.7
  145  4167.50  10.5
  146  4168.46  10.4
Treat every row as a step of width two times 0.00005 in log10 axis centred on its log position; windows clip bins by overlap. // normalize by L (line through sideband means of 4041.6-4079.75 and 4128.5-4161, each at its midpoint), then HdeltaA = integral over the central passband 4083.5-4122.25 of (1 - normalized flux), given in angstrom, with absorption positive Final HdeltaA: 2.1 angstrom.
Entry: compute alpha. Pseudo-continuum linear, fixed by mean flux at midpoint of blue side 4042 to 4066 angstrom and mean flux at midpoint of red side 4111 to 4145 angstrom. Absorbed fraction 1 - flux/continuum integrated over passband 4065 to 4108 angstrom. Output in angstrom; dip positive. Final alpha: 2.2 angstrom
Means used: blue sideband 9.93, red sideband 10.5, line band 9.65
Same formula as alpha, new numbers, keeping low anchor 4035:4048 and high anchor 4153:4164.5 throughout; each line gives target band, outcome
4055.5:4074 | 0.5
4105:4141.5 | 0.0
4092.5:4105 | 2.3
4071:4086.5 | 0.4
